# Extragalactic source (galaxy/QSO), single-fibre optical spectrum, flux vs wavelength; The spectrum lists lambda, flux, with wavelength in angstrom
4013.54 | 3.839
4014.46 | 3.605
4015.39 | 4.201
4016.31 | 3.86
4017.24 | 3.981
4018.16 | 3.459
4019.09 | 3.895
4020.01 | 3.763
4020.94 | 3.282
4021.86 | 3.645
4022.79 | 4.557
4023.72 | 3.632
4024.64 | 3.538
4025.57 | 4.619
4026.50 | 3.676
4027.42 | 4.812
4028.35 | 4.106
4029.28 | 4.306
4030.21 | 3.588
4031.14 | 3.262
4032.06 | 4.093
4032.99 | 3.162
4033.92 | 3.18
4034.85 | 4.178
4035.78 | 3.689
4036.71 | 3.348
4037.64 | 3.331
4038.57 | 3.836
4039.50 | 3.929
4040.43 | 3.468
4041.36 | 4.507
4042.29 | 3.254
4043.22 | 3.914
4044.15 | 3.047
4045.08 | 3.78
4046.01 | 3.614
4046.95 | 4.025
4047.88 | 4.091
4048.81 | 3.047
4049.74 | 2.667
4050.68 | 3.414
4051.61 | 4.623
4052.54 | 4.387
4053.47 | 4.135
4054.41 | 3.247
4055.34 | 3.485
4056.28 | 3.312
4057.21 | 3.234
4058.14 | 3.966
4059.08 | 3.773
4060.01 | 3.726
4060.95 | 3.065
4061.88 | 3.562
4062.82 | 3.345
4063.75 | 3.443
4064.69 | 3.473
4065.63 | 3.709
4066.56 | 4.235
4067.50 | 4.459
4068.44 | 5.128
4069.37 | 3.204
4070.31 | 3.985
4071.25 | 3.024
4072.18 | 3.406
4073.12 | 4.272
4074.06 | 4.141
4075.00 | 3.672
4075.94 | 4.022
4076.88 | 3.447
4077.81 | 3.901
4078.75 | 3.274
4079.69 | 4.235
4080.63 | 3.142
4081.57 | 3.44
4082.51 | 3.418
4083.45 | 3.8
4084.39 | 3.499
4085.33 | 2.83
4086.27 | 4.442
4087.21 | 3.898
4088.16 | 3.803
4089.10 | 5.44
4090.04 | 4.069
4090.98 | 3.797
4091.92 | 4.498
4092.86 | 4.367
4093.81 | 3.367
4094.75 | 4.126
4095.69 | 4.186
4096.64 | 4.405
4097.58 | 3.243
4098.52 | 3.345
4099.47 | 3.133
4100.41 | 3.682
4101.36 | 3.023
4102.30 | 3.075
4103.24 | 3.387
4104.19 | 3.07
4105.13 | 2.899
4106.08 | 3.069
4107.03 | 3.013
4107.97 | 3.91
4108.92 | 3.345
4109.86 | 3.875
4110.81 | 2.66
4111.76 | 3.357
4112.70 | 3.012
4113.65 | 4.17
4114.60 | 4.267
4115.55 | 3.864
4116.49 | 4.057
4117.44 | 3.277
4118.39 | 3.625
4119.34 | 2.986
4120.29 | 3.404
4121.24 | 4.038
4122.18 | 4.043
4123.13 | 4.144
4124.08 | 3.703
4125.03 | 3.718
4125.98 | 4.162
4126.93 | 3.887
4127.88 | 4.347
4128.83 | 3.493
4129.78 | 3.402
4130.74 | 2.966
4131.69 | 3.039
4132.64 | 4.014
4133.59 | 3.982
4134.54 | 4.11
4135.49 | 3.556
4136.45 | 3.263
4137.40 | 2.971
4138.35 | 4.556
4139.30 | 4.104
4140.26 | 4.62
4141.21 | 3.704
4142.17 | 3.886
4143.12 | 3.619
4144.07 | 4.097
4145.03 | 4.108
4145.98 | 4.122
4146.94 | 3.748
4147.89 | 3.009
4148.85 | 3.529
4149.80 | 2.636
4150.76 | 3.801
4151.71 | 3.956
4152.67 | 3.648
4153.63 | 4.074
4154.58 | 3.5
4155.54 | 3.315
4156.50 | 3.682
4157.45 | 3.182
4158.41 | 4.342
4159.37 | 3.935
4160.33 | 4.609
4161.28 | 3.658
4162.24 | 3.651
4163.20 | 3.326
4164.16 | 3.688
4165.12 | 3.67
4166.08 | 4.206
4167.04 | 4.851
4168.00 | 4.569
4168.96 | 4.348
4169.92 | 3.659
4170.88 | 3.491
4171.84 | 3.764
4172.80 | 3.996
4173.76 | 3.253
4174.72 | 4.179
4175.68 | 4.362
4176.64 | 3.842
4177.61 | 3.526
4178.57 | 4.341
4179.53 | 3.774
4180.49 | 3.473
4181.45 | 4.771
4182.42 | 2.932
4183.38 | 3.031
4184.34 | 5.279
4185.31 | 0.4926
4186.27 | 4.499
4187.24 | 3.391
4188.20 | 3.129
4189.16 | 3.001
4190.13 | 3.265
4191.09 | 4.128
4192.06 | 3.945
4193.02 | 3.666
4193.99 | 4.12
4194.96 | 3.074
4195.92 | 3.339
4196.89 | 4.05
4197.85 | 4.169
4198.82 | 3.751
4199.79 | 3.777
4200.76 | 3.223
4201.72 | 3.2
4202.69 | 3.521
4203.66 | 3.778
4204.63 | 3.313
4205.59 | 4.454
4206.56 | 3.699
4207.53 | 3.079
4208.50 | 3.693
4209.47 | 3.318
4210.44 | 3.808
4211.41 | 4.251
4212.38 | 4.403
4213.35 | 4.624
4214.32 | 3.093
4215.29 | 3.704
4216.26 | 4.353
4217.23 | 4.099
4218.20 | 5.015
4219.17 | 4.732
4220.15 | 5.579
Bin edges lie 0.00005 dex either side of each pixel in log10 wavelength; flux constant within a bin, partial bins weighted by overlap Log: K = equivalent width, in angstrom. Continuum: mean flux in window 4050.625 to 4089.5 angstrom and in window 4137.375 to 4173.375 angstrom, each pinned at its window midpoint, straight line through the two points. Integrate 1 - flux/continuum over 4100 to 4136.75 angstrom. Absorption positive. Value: 2.4 angstrom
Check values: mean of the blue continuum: 3.76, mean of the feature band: 3.56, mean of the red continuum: 3.84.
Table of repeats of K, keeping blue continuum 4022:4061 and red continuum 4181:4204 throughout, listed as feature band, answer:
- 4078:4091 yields -0.4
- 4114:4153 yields -1.3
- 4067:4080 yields -0.6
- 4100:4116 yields 1.2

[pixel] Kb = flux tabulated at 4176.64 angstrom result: 3.842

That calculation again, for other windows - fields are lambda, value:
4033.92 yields 3.18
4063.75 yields 3.443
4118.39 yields 3.625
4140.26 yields 4.62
